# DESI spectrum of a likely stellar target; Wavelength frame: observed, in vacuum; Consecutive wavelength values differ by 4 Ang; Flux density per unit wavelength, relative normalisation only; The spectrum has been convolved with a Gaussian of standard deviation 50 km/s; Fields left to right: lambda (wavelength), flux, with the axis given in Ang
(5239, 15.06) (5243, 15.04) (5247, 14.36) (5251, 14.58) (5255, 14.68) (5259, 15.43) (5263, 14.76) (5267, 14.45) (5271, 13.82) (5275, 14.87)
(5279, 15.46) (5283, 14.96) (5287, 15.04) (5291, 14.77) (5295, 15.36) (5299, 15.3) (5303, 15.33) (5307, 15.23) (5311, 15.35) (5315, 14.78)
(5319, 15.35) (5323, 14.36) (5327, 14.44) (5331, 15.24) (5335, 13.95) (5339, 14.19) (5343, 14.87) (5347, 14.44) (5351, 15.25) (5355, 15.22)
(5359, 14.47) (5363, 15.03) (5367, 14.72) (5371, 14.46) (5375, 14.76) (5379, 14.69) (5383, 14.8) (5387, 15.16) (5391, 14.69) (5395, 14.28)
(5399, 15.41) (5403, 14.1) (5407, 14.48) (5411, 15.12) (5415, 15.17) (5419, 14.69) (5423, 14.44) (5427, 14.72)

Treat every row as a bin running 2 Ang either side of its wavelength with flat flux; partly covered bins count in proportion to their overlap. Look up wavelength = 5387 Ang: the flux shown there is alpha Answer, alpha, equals 15.16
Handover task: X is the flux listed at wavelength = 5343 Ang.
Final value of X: 14.87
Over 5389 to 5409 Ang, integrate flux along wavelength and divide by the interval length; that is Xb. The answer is 14.6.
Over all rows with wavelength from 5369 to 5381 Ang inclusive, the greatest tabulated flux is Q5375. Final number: 14.76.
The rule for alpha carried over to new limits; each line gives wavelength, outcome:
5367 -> 14.72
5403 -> 14.1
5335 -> 13.95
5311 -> 15.35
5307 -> 15.23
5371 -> 14.46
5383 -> 14.8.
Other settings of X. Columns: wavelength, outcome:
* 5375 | 14.76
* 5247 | 14.36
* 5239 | 15.06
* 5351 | 15.25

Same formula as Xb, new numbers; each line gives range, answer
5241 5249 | 14.7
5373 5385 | 14.8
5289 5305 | 15.2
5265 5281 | 14.6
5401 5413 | 14.6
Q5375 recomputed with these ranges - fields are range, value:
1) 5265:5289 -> 15.46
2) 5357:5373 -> 15.03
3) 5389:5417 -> 15.41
